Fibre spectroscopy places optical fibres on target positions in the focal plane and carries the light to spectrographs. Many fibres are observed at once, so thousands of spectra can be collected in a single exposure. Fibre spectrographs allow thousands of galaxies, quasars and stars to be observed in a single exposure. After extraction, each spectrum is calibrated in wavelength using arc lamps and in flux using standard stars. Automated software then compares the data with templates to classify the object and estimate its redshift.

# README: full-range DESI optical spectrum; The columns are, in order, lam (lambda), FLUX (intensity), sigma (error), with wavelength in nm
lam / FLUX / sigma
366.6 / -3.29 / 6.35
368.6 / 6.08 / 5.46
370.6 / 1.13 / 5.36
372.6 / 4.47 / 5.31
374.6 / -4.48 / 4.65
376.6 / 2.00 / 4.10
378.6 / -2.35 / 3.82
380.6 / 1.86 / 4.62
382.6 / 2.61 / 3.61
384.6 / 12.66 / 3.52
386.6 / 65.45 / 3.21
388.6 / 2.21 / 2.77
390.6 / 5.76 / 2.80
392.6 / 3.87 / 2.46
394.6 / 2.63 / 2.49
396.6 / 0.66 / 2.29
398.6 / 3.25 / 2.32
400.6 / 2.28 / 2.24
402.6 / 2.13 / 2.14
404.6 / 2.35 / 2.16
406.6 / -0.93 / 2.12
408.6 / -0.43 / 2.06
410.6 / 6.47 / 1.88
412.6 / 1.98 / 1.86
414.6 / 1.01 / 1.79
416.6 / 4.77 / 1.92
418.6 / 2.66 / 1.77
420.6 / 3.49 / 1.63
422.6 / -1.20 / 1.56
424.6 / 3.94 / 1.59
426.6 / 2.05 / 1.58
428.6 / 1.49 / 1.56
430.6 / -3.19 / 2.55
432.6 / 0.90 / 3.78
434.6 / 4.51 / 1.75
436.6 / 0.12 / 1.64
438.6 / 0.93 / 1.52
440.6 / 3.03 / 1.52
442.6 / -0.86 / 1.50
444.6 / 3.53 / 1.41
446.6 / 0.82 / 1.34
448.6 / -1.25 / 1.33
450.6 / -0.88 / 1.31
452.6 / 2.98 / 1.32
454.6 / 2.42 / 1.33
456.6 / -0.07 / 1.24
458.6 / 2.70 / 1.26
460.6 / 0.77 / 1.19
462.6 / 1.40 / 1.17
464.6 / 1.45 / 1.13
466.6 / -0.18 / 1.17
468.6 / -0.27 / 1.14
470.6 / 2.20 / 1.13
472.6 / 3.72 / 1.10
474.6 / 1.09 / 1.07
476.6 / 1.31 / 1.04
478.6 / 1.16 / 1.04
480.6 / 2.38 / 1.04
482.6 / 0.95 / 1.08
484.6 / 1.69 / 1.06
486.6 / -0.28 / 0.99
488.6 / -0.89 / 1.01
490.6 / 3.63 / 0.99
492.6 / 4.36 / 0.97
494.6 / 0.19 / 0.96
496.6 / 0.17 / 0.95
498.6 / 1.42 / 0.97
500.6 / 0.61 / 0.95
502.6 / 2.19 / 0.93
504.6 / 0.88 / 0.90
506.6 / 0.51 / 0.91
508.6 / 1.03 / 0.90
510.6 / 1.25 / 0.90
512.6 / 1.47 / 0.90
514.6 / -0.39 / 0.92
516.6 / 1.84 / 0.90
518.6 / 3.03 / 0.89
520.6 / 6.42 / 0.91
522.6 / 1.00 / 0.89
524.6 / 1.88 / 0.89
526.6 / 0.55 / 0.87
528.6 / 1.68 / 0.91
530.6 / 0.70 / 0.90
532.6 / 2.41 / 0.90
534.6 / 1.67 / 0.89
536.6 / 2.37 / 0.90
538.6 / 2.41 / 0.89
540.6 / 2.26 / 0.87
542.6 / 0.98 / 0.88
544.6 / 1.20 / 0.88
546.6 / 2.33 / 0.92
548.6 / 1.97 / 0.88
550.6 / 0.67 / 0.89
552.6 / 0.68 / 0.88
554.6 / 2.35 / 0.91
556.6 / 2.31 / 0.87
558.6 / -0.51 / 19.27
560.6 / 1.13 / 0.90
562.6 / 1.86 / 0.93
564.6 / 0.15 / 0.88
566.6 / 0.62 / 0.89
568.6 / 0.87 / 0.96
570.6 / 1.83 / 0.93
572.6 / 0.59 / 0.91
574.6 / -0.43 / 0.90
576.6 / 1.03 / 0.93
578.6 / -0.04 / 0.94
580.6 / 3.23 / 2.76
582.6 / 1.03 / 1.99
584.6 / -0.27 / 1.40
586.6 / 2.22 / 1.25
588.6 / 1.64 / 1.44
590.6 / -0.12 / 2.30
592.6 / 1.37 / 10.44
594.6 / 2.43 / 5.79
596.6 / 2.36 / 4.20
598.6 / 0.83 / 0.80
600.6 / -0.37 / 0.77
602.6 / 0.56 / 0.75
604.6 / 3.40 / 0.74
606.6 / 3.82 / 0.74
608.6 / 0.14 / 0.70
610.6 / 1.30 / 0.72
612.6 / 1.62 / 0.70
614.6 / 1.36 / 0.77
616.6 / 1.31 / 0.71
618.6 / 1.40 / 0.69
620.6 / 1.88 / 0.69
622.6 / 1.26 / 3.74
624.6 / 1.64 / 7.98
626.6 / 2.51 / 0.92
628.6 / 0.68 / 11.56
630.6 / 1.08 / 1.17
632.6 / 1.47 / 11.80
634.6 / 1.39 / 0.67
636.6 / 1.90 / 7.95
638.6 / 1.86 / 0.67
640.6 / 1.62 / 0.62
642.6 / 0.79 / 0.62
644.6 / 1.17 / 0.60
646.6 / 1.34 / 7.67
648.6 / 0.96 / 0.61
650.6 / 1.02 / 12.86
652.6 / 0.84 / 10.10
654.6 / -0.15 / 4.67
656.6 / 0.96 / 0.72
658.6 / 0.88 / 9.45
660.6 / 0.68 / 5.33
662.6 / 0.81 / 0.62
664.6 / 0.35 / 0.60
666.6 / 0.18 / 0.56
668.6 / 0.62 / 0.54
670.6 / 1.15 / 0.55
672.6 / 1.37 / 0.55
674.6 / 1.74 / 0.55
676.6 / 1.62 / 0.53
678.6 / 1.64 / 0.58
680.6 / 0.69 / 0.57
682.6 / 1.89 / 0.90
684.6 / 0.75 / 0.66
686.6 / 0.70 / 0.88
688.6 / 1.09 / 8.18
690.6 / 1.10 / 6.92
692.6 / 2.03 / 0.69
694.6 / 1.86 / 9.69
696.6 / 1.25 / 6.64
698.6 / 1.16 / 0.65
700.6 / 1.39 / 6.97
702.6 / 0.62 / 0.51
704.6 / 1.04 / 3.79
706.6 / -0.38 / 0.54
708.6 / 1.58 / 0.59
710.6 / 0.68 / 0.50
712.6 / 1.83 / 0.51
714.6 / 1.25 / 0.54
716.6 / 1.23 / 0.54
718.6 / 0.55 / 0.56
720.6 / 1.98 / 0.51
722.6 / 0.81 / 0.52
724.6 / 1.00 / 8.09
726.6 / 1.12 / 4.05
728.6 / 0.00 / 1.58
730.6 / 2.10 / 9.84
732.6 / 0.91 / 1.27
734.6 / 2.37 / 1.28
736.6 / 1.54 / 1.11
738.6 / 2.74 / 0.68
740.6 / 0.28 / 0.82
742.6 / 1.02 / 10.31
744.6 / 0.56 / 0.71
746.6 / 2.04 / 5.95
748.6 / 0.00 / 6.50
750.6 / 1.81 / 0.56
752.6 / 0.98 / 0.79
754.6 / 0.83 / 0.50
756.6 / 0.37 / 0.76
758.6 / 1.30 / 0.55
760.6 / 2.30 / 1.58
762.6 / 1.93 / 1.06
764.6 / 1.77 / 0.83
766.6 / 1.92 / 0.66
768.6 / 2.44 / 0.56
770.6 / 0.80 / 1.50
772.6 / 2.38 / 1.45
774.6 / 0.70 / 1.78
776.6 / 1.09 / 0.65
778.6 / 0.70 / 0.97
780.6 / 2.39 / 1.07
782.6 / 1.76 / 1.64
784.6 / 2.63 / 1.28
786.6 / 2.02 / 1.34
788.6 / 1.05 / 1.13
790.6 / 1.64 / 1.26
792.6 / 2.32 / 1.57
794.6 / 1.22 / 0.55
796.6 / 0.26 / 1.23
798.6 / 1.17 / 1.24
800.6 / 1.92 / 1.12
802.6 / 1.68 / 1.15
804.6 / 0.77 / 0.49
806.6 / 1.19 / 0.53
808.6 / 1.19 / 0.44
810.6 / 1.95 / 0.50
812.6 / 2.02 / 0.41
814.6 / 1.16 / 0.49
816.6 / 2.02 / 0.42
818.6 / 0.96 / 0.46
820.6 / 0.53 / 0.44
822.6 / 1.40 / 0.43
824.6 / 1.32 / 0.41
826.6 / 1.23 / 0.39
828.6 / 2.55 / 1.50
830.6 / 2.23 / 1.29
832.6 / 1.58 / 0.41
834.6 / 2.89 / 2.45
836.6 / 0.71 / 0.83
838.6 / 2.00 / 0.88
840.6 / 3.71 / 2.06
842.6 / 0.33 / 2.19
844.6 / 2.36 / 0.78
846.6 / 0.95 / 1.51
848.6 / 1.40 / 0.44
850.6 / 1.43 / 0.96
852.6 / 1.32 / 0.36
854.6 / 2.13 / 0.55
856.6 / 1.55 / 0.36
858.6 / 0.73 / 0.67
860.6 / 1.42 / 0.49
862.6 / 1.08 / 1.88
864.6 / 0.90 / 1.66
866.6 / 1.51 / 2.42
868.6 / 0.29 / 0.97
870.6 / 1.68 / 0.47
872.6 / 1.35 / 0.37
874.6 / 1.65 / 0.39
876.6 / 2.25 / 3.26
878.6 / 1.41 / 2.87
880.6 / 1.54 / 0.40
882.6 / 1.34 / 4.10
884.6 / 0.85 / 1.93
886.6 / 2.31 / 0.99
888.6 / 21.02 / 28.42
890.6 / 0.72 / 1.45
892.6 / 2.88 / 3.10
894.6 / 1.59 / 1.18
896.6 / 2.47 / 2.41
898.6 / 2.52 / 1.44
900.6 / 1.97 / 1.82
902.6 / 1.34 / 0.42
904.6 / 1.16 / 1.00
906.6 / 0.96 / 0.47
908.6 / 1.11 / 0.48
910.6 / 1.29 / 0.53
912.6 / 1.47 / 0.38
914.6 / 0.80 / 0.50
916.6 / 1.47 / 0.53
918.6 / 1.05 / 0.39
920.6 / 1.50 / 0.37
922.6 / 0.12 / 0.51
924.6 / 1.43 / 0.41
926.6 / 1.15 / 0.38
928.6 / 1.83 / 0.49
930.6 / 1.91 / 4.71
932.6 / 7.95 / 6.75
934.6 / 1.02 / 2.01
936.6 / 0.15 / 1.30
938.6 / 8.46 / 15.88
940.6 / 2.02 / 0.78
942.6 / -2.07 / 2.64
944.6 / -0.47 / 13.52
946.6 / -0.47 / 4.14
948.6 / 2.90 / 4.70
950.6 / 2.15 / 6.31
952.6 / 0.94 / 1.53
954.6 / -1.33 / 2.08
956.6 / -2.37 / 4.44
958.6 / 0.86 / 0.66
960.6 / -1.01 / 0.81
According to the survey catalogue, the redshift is 2.17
